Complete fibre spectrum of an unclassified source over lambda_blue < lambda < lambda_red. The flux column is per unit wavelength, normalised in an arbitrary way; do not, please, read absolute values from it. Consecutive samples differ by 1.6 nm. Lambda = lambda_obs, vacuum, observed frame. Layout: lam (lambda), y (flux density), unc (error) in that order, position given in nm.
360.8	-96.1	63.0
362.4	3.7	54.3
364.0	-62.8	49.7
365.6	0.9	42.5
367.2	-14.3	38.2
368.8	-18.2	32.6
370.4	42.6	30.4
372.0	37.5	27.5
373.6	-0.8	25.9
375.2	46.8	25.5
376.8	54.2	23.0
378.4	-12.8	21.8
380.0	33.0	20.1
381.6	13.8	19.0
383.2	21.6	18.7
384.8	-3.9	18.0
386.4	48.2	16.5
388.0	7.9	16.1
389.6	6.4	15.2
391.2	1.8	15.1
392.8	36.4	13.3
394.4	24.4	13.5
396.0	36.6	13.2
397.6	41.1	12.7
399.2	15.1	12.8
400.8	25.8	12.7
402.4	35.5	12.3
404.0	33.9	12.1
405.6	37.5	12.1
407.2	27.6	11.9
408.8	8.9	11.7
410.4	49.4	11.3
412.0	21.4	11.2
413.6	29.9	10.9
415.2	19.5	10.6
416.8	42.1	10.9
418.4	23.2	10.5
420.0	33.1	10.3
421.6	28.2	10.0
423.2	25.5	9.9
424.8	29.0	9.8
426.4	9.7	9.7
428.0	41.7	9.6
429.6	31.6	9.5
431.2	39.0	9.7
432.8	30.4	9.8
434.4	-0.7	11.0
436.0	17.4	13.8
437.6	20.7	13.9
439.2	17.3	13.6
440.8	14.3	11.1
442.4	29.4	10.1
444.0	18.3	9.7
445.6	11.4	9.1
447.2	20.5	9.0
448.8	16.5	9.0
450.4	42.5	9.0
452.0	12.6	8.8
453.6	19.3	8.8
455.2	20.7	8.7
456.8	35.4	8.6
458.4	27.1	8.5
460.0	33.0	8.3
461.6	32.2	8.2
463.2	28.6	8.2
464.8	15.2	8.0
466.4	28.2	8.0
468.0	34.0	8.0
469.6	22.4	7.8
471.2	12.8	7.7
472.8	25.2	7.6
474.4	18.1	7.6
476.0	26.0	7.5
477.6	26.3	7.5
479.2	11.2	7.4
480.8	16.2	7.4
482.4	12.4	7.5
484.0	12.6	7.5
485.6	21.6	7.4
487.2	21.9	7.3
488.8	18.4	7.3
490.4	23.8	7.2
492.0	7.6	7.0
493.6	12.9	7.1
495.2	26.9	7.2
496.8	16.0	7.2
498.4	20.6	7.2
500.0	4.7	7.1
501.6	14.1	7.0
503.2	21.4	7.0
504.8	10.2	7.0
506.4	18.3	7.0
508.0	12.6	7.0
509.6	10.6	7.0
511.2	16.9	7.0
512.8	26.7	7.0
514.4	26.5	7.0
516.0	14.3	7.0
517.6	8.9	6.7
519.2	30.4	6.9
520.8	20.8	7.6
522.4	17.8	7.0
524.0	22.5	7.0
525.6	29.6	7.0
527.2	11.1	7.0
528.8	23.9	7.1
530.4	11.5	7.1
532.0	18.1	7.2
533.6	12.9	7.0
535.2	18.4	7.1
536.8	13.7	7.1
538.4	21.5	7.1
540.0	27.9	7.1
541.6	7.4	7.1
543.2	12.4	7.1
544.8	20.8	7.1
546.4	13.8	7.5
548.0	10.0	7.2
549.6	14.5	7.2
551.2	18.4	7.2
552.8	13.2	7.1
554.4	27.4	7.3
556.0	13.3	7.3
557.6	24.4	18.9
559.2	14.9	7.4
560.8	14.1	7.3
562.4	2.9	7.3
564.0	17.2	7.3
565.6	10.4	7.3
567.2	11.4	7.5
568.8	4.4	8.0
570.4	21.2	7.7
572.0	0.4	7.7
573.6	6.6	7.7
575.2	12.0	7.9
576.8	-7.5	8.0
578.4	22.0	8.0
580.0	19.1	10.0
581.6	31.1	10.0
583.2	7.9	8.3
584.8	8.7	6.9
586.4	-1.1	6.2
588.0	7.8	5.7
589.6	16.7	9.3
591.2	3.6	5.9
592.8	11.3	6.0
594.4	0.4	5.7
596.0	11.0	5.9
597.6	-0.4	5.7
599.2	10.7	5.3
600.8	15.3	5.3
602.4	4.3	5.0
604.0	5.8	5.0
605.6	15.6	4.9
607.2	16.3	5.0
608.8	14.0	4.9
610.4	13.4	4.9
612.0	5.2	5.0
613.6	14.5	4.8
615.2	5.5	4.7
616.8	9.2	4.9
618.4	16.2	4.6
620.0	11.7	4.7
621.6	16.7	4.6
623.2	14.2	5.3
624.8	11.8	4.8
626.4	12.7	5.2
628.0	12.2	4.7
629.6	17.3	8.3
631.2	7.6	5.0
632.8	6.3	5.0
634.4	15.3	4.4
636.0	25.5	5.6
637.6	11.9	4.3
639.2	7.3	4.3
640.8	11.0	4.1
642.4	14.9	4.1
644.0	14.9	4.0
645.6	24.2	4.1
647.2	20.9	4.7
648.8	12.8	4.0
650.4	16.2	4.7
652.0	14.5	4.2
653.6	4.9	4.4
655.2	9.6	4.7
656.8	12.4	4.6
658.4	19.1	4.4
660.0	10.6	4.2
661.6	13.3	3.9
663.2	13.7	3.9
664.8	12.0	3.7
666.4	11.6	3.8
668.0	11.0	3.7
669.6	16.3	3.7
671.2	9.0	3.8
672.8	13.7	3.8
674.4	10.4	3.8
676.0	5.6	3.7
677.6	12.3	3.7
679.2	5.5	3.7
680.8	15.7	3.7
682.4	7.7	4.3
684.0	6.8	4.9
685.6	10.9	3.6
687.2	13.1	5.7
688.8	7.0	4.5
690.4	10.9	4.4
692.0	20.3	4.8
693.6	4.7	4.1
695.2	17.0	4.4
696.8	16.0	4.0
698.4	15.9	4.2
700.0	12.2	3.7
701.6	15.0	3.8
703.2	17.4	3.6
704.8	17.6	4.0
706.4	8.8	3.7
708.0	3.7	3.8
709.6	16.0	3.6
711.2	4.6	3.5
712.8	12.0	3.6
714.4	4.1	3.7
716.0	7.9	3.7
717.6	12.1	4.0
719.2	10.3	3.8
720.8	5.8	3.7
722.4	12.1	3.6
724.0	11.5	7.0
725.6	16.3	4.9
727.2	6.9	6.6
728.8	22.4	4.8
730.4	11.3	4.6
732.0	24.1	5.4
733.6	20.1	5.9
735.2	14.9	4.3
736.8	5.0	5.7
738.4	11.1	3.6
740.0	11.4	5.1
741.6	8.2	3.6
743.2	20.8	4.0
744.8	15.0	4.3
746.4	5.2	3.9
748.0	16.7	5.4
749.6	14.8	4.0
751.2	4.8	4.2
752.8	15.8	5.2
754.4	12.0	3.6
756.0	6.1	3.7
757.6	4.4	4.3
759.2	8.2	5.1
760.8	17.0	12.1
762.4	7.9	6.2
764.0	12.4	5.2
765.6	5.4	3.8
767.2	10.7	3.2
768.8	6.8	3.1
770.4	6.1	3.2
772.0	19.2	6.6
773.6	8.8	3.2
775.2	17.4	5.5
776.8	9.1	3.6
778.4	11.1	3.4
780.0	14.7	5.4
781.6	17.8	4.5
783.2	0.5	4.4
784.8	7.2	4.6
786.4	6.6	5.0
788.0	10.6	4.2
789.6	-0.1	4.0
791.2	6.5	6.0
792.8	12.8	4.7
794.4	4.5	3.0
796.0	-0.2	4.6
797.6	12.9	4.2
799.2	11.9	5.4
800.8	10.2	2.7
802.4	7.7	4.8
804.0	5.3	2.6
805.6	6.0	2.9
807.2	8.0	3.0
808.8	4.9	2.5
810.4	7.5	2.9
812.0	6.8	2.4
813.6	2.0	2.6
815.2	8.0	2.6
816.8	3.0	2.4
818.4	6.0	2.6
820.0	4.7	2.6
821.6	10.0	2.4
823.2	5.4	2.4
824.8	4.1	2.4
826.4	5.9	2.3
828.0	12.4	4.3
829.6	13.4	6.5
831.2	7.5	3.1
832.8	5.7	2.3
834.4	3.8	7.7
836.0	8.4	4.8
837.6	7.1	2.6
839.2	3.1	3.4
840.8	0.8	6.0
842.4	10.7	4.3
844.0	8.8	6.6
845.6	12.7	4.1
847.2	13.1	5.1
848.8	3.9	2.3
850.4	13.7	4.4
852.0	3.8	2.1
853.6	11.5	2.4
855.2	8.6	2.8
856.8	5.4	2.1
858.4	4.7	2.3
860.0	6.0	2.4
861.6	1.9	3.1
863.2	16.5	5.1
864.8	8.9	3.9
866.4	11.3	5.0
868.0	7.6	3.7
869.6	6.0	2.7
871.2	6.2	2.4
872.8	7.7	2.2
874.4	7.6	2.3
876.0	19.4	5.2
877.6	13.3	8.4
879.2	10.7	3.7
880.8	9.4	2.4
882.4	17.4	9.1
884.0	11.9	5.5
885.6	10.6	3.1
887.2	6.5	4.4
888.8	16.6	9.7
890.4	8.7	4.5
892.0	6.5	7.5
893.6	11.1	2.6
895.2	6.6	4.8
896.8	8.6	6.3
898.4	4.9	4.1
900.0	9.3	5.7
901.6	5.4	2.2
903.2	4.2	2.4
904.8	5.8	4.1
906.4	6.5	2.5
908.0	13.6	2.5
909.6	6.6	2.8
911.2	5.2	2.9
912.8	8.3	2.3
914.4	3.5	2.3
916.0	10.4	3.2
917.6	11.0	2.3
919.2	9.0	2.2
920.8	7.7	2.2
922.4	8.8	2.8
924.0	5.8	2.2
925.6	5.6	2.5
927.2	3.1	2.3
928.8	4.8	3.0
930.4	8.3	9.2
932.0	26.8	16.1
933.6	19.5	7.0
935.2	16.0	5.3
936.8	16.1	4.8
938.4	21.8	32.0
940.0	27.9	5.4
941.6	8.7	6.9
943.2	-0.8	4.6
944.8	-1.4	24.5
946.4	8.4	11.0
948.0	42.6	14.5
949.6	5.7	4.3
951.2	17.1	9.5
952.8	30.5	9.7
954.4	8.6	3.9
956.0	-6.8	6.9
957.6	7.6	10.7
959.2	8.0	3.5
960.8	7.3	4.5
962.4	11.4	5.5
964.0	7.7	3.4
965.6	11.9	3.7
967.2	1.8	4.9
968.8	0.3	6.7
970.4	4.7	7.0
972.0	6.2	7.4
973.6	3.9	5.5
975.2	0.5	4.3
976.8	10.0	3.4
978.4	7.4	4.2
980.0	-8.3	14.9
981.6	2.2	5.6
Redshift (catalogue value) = 0.645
